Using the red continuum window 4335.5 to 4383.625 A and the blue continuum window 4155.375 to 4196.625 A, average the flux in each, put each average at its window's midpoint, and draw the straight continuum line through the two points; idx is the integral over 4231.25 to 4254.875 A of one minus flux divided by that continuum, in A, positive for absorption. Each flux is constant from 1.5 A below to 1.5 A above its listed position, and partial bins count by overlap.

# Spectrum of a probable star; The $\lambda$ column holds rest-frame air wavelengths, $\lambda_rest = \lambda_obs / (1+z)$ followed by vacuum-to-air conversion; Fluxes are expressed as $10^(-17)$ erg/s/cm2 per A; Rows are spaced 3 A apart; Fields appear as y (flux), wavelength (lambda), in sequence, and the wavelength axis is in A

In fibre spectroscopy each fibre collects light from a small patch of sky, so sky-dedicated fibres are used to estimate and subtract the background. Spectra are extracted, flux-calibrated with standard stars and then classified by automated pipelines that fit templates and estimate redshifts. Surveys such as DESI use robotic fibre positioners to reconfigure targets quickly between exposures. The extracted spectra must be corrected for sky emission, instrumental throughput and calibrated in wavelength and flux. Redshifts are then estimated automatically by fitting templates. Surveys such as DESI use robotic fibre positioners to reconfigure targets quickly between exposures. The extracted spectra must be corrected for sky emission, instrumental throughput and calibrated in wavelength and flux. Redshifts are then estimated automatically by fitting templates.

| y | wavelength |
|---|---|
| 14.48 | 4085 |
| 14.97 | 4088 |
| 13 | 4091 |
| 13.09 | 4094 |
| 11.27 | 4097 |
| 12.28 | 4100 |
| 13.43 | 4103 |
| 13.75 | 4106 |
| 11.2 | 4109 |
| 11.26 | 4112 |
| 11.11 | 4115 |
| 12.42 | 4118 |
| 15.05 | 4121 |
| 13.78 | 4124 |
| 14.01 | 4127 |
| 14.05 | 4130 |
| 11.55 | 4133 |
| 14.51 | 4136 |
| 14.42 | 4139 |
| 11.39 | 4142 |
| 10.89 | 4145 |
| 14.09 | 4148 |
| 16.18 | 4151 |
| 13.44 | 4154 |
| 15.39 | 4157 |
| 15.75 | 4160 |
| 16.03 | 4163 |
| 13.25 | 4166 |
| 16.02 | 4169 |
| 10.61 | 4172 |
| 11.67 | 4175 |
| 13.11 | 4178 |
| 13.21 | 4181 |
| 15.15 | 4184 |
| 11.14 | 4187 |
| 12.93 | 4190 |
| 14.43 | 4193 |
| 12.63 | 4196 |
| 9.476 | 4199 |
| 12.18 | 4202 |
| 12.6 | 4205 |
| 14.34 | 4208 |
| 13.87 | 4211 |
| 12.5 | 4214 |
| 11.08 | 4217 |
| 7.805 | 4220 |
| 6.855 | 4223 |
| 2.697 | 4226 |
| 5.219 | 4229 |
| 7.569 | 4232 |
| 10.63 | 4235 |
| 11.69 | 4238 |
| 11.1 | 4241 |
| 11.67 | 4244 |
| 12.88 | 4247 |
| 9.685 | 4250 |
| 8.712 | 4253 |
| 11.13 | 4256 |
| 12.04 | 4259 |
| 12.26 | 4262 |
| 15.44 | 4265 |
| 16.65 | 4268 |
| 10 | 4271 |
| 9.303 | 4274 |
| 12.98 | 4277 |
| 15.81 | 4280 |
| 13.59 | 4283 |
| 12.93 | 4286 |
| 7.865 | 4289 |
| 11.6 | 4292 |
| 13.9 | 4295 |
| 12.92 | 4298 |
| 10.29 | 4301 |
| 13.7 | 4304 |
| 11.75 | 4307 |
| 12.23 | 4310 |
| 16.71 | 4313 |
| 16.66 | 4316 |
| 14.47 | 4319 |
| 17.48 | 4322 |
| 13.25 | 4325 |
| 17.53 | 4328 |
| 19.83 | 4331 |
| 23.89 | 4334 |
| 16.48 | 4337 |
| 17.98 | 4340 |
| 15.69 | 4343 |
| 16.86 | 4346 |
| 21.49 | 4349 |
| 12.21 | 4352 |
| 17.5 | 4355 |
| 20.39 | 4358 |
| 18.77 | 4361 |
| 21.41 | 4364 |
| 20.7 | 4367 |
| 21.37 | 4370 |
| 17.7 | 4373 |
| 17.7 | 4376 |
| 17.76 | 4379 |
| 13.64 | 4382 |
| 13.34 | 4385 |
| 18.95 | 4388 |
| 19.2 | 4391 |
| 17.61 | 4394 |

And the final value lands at 7.2 A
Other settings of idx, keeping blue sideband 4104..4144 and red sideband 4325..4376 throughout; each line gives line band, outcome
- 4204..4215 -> 1.2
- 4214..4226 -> 5.5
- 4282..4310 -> 8.4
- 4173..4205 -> 4.4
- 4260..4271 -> 1.6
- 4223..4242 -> 9.3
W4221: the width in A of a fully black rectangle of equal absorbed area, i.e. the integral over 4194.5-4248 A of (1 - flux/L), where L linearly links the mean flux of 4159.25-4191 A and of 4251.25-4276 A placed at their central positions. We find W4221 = 9.9 A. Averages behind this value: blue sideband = 13.5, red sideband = 11.9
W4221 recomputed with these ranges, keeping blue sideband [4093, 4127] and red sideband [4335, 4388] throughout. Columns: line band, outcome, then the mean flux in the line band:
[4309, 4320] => 1.1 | 15.2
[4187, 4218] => 4.2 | 12.6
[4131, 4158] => -0.3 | 13.5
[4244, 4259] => 4.5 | 10.9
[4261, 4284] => 3.9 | 13.3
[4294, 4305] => 2.6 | 12.6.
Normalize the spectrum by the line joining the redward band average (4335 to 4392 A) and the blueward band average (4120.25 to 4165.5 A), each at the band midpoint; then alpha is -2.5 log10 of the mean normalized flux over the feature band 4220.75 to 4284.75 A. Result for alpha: 0.42 mag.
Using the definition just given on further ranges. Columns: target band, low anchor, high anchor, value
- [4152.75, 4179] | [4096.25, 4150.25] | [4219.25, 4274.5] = -0.17 mag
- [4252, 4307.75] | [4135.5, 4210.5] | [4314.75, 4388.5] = 0.28 mag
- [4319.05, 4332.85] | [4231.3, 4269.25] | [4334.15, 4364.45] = -0.02 mag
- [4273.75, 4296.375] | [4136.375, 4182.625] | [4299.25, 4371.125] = 0.28 mag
